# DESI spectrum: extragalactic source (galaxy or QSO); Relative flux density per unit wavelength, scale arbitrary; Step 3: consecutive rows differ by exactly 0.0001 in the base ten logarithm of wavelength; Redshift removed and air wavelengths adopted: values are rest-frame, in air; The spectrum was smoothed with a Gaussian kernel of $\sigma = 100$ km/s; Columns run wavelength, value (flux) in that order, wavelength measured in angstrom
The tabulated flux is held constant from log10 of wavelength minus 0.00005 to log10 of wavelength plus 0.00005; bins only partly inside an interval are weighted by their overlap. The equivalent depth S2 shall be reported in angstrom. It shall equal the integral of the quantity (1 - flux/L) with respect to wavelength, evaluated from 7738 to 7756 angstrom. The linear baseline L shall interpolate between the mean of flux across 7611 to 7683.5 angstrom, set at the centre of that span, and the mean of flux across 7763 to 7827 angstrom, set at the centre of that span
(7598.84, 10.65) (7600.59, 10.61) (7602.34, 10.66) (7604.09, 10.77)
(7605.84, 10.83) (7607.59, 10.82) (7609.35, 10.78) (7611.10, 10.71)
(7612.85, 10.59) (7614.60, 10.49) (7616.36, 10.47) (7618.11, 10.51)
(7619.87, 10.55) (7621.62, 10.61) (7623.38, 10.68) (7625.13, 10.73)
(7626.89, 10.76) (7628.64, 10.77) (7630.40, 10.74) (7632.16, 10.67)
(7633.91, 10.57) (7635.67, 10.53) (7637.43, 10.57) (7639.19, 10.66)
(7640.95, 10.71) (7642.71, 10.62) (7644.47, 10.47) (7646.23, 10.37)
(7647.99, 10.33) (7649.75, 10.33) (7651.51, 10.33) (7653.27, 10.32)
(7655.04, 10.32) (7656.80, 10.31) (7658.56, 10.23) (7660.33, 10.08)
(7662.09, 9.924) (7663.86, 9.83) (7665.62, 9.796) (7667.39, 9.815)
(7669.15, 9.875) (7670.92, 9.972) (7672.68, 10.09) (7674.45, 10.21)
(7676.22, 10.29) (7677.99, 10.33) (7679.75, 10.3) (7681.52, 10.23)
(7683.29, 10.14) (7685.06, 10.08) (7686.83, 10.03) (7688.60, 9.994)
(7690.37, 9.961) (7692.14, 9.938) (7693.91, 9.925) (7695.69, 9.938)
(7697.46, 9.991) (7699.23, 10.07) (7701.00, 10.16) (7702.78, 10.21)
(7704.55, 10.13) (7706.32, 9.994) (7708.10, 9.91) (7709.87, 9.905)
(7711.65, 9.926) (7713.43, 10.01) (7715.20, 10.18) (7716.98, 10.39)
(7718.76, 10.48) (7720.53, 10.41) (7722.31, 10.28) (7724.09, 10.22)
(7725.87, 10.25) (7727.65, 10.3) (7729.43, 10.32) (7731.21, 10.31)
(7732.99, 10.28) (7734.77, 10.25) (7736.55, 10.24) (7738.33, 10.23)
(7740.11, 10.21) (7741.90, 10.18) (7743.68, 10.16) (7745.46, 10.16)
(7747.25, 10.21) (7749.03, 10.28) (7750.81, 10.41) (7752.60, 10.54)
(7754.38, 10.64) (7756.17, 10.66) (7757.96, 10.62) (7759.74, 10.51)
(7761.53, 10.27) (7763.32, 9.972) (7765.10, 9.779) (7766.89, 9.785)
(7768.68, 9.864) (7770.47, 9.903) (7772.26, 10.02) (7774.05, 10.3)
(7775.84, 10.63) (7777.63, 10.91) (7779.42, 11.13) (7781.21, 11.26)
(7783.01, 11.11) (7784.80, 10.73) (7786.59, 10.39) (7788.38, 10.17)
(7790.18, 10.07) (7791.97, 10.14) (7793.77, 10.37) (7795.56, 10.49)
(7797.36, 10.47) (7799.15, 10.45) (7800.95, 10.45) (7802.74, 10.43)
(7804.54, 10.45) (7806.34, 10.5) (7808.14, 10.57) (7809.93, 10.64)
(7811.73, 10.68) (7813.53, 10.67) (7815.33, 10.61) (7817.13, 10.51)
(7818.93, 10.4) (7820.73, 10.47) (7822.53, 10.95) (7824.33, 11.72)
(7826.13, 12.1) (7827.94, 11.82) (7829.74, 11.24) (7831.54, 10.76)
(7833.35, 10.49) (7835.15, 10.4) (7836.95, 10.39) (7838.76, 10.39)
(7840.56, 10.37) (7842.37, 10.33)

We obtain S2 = 0.3 angstrom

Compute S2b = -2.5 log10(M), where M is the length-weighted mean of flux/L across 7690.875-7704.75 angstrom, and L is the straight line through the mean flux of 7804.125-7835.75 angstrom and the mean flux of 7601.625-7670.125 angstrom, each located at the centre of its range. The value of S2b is 0.058 mag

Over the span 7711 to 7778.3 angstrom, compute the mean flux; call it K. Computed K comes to 10.3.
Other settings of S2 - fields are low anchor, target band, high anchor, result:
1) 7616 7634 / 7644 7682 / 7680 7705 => 0.56 angstrom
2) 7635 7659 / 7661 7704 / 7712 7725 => 1.27 angstrom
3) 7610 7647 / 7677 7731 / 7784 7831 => 2.55 angstrom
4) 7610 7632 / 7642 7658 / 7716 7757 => 0.28 angstrom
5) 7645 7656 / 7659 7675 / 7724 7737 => 0.57 angstrom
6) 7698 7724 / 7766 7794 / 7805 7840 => 0.33 angstrom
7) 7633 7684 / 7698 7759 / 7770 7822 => 0.85 angstrom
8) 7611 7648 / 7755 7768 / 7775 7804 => 0.43 angstrom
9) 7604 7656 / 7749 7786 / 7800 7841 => 0.87 angstrom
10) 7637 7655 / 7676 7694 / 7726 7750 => 0.44 angstrom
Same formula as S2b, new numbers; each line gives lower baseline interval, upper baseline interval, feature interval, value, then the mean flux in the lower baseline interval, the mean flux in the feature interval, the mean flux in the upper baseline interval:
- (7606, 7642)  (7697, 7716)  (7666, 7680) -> 0.02 mag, 10.6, 10.1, 10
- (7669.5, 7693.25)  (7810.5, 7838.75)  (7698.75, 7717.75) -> 0.02 mag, 10.1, 10.1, 10.9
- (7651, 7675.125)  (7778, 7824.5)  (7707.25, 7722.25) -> 0.01 mag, 10.1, 10.2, 10.6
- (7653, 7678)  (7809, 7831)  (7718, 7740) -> 0.02 mag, 10.1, 10.3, 11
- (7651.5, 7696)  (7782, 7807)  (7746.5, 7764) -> -0.01 mag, 10.1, 10.4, 10.4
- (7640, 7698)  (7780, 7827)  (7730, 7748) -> 0.02 mag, 10.2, 10.2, 10.6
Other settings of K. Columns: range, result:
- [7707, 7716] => 9.98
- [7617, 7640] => 10.6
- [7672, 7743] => 10.2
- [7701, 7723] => 10.2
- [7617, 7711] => 10.3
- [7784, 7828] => 10.6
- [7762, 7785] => 10.4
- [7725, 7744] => 10.3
